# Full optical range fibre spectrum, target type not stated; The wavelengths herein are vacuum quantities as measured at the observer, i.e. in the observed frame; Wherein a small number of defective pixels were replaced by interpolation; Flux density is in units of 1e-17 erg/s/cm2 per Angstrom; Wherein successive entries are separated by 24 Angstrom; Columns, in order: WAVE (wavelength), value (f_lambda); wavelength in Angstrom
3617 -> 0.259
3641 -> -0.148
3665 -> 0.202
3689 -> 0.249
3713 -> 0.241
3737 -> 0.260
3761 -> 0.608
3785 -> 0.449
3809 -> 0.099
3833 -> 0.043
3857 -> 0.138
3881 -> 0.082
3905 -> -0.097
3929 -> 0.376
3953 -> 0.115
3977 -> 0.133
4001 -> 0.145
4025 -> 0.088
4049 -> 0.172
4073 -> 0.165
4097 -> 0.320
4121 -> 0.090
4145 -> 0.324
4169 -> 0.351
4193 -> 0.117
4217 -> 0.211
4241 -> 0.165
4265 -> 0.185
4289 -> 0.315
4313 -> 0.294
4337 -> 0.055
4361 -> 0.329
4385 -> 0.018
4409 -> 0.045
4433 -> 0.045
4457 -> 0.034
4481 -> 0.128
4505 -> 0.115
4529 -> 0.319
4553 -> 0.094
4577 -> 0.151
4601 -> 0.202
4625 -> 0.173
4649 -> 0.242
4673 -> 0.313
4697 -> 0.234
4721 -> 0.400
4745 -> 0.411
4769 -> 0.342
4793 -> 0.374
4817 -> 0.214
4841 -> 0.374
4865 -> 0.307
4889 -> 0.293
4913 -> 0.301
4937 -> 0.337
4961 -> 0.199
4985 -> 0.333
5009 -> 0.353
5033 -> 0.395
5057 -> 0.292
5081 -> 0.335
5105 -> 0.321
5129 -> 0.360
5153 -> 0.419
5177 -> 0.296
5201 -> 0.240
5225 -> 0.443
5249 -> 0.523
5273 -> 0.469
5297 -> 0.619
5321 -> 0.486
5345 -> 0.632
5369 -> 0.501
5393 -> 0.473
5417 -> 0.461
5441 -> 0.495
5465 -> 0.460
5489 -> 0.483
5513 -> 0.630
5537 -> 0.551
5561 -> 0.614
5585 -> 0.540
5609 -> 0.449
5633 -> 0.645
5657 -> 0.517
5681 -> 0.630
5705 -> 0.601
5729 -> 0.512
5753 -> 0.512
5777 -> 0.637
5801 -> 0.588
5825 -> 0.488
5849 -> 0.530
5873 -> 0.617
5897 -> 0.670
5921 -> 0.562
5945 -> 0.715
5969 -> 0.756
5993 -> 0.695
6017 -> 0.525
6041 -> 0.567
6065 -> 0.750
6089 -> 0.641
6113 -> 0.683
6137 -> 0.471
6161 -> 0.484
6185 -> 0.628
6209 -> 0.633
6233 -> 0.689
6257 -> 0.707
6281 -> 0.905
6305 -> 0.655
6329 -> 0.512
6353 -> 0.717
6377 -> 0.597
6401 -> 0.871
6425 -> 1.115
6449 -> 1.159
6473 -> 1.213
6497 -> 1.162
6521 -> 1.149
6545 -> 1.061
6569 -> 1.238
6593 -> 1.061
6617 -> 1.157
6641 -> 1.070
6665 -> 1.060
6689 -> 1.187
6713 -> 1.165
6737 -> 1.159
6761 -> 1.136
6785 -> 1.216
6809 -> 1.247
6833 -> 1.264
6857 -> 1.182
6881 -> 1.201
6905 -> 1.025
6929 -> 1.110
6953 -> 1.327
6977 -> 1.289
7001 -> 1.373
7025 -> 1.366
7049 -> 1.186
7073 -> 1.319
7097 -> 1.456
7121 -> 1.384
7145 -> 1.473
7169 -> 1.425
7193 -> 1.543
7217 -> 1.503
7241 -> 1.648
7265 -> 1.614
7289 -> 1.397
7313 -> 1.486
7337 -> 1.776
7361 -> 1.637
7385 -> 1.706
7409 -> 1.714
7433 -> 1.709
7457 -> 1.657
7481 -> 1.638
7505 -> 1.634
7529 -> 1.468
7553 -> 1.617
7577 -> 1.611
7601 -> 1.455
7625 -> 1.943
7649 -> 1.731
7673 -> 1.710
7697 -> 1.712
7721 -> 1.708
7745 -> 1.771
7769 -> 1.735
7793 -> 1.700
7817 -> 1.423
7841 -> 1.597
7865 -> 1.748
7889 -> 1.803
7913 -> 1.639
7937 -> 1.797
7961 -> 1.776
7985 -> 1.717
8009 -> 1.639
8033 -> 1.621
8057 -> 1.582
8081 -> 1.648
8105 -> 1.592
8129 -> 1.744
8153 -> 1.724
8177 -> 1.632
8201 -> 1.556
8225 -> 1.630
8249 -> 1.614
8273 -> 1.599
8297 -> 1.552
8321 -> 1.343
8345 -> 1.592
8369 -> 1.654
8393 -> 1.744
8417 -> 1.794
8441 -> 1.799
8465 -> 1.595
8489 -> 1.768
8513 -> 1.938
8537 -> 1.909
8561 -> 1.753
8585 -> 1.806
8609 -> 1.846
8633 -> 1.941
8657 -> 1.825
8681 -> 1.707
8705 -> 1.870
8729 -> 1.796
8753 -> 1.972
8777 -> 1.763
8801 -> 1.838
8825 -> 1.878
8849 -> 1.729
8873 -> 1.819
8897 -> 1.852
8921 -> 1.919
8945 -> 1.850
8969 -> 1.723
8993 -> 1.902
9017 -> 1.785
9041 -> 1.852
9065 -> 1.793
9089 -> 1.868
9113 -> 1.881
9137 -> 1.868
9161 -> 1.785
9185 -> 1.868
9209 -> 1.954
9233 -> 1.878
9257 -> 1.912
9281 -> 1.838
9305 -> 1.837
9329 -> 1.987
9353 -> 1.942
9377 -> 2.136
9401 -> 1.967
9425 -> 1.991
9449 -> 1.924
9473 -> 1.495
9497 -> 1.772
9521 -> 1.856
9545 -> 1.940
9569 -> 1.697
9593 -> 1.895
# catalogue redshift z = 0.607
